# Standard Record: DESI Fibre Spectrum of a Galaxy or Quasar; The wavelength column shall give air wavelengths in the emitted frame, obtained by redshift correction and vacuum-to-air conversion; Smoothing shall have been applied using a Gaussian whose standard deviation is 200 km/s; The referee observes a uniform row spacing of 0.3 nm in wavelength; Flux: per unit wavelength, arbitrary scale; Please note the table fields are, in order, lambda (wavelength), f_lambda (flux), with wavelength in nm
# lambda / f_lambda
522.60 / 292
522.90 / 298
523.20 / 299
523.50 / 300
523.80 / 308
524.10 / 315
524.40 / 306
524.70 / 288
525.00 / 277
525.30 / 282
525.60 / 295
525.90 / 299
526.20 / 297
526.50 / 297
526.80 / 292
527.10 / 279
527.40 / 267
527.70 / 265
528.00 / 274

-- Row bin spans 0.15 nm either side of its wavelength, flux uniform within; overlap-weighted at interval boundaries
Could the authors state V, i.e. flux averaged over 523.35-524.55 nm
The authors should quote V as 307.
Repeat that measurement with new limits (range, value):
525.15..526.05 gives 292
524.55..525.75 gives 286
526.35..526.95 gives 294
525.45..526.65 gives 297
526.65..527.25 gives 285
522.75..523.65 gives 299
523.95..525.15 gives 297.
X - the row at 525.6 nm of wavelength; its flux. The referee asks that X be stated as 295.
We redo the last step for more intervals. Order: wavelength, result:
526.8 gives 292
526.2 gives 297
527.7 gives 265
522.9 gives 298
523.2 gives 299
